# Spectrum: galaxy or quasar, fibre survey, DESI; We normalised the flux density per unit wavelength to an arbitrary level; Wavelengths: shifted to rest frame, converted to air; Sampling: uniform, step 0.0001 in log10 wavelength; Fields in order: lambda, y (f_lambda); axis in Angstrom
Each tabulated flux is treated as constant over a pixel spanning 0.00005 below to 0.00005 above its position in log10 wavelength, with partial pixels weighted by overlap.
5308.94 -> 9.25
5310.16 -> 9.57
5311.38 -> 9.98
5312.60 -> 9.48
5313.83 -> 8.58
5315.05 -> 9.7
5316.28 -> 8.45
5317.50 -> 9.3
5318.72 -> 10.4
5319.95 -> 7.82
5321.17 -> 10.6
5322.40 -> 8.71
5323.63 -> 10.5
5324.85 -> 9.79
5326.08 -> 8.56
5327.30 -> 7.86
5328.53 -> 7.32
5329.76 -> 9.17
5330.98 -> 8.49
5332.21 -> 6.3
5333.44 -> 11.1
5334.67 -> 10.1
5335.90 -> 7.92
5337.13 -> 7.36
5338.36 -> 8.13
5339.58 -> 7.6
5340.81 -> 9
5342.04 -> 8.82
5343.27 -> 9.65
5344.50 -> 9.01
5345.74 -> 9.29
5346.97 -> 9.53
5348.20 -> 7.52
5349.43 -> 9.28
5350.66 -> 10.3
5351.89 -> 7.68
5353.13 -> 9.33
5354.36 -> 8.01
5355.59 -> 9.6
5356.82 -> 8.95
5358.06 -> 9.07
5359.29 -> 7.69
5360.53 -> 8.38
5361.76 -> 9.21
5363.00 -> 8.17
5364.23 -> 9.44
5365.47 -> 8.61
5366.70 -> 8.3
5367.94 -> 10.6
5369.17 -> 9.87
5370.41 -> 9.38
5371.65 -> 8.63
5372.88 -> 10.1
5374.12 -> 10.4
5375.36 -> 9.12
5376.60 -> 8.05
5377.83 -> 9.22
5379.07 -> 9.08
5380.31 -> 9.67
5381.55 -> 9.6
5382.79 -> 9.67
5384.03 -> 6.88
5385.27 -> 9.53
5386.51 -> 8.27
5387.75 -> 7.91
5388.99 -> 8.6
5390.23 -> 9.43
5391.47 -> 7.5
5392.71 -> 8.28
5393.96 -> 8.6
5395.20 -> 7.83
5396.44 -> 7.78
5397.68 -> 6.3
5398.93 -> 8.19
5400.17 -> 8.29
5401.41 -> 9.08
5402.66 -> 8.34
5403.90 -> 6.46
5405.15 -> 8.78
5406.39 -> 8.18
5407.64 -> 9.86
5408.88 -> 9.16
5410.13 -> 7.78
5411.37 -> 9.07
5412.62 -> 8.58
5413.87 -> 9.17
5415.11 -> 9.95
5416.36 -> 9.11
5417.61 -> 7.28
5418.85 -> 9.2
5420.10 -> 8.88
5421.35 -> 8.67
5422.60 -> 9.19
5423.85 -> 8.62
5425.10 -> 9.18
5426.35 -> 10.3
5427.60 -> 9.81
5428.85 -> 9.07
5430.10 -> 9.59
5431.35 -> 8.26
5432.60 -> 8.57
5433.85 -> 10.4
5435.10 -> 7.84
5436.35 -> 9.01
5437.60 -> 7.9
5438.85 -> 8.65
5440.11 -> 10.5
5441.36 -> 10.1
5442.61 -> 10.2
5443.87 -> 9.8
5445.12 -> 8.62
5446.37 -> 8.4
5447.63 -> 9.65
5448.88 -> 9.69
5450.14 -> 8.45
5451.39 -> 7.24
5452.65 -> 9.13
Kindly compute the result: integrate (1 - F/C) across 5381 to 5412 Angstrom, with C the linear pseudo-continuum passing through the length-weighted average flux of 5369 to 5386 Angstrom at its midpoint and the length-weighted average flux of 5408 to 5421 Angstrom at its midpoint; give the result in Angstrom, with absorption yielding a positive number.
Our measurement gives 2.2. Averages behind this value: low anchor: 9.2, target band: 8.37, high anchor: 8.84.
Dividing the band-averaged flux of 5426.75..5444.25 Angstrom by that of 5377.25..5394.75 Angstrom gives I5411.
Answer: 1.06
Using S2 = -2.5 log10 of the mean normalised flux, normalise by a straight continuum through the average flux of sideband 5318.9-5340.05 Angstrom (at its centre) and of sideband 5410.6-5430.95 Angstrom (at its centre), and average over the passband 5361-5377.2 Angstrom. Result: -0.04 mag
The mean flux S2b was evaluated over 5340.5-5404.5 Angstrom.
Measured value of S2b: 8.76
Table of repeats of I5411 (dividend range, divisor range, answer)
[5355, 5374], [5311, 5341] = 1.02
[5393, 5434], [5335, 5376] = 0.97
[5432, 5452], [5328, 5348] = 1.05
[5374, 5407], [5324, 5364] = 0.97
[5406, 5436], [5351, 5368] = 1.03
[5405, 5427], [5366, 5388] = 0.98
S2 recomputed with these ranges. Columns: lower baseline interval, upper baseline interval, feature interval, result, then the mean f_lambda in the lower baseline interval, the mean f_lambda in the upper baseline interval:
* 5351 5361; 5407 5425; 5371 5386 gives -0.051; 8.64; 8.9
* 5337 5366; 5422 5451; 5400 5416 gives 0.044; 8.76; 9.19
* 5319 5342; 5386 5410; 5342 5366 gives -0.041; 8.71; 8.24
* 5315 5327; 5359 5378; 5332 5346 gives 0.061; 9.33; 9.09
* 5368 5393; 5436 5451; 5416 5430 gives 0.013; 9.01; 9.22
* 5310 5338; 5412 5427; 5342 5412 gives 0.029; 8.98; 9.01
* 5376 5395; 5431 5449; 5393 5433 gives 0.034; 8.67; 9.18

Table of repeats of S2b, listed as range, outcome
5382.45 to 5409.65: 8.3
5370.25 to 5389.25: 9.01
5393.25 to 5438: 8.68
